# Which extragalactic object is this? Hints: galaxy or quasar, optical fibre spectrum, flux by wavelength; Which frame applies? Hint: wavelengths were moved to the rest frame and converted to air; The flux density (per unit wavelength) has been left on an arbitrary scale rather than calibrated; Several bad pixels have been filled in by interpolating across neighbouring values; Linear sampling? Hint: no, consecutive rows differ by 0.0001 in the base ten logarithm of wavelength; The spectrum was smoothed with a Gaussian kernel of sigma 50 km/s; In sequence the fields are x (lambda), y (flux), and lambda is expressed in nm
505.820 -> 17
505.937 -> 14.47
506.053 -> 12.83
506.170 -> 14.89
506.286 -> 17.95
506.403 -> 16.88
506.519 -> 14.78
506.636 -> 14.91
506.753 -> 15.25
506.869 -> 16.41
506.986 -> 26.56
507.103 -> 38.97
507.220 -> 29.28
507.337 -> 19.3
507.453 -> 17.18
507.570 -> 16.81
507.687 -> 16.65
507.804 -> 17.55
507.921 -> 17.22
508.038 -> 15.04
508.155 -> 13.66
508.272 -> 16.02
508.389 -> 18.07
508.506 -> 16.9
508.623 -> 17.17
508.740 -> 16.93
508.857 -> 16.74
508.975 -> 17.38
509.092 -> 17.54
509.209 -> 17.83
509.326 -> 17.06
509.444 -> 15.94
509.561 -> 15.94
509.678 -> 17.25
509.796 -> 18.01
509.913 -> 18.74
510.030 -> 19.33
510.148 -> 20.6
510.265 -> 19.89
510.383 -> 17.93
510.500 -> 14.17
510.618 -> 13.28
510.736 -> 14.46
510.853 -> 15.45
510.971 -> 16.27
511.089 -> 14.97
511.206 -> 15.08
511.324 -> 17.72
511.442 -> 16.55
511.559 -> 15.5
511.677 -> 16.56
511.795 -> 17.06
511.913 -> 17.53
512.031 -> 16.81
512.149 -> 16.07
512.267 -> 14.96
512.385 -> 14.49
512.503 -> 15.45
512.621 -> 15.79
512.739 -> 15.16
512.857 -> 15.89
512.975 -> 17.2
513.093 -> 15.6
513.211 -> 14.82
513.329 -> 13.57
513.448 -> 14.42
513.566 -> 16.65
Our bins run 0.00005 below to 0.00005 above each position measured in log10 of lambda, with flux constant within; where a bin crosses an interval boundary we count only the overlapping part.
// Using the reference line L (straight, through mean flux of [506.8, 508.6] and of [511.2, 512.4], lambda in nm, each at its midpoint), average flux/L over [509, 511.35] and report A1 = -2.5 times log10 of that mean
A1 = 0.05 mag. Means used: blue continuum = 19.6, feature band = 16.9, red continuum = 16.3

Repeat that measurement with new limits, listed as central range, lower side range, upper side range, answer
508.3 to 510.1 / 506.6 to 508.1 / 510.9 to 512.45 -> 0.06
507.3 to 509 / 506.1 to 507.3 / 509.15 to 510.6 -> 0.14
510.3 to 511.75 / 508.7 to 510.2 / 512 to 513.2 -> 0.06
